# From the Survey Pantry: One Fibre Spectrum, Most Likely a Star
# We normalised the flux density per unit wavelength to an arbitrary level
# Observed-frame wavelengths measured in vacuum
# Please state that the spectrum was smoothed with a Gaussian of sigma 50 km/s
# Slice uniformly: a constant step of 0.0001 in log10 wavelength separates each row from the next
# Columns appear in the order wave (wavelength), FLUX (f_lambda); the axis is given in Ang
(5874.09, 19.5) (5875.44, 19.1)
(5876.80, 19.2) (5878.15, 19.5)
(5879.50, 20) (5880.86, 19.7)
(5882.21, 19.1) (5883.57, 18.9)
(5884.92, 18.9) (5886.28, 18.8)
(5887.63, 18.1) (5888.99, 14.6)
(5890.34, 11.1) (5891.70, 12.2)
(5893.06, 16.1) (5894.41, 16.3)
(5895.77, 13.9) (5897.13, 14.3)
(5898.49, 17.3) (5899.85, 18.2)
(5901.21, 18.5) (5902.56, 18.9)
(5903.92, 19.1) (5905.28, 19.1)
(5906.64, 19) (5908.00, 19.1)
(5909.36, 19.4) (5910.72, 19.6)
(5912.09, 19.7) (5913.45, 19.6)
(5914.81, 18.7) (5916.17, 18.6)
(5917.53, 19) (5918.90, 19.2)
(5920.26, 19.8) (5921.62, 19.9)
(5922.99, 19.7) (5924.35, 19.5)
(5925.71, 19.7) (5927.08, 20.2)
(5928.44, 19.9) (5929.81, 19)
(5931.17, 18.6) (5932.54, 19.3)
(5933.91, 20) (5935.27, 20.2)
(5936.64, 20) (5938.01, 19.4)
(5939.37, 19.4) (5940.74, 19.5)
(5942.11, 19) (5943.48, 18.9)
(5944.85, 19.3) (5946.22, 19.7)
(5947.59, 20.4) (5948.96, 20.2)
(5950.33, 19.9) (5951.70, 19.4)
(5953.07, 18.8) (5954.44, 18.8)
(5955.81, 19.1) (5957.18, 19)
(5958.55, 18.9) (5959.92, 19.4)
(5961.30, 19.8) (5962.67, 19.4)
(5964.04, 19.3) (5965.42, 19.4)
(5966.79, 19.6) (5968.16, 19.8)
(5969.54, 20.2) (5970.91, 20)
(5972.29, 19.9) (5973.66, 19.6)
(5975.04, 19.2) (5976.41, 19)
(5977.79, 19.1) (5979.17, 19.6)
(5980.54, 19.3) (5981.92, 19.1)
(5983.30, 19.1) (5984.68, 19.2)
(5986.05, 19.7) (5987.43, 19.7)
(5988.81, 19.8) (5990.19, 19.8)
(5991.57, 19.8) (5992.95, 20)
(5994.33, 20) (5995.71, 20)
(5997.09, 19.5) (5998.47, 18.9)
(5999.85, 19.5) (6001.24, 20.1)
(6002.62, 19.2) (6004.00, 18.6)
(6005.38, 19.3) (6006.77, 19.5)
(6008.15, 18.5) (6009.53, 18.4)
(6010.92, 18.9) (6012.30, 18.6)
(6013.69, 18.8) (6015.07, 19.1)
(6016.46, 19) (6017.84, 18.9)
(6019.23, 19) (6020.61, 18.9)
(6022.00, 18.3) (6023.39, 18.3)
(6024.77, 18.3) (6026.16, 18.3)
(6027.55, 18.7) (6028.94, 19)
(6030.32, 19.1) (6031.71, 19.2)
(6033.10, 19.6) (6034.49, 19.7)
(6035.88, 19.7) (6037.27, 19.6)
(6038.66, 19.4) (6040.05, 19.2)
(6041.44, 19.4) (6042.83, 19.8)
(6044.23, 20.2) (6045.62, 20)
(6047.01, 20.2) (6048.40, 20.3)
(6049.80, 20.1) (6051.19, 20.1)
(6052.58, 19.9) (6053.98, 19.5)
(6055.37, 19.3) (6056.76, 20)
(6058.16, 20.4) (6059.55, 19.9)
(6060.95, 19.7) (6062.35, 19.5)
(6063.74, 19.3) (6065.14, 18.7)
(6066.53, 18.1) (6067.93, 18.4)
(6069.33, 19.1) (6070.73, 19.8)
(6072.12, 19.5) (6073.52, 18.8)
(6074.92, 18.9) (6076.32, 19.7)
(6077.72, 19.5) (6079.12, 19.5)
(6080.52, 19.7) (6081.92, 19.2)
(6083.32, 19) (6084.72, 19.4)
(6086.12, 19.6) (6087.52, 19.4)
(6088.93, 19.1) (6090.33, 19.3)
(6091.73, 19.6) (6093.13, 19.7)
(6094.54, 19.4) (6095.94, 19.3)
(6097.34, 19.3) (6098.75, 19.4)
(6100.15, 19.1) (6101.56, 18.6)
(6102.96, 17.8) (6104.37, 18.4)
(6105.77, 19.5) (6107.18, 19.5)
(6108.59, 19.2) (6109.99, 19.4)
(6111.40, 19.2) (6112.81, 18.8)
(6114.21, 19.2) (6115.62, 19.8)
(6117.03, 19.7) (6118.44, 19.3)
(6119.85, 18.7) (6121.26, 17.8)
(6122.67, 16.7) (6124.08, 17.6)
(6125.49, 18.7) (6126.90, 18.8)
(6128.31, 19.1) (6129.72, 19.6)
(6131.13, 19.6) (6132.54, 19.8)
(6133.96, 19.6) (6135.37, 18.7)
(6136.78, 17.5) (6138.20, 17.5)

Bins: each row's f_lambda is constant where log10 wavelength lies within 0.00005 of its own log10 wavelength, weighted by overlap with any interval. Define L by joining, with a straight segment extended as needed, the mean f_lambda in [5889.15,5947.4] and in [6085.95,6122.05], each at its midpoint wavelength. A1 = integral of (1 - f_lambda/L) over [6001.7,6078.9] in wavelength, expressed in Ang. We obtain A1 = -1.4 Ang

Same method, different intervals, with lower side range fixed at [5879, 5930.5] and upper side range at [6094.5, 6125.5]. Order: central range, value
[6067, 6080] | -0.3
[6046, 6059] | -0.9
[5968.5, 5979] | -0.6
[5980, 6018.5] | -1.6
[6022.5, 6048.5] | -1.0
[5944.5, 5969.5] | -1.5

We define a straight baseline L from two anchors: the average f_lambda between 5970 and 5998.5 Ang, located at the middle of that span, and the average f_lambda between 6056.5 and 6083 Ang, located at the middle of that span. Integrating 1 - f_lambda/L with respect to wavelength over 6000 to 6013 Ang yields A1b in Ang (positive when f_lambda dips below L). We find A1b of 0.3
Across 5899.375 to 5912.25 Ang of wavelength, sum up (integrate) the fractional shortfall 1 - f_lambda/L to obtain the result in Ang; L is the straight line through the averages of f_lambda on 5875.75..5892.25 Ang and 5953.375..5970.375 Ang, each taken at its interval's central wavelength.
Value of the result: -0.7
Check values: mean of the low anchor 17.6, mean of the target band 19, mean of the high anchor 19.4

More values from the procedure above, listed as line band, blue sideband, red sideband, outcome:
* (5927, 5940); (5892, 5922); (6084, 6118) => -0.8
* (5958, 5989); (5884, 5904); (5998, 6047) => -2.4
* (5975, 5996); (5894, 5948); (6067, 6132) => -0.6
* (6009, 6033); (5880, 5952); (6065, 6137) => 0.1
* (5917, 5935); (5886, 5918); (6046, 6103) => -1.9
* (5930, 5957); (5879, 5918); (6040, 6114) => -1.9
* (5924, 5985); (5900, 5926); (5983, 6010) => -0.4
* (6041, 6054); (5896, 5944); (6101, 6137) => -0.7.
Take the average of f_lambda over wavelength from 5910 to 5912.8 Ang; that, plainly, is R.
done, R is 19.6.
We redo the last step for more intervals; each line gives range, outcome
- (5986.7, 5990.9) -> 19.7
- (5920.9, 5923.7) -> 19.8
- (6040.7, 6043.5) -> 19.6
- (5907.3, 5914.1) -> 19.5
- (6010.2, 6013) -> 18.7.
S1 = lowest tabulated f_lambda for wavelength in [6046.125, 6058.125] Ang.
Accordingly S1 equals 19.3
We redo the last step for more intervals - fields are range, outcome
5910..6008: 18.6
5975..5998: 19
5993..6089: 18.1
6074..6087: 18.9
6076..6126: 16.7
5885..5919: 11.1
